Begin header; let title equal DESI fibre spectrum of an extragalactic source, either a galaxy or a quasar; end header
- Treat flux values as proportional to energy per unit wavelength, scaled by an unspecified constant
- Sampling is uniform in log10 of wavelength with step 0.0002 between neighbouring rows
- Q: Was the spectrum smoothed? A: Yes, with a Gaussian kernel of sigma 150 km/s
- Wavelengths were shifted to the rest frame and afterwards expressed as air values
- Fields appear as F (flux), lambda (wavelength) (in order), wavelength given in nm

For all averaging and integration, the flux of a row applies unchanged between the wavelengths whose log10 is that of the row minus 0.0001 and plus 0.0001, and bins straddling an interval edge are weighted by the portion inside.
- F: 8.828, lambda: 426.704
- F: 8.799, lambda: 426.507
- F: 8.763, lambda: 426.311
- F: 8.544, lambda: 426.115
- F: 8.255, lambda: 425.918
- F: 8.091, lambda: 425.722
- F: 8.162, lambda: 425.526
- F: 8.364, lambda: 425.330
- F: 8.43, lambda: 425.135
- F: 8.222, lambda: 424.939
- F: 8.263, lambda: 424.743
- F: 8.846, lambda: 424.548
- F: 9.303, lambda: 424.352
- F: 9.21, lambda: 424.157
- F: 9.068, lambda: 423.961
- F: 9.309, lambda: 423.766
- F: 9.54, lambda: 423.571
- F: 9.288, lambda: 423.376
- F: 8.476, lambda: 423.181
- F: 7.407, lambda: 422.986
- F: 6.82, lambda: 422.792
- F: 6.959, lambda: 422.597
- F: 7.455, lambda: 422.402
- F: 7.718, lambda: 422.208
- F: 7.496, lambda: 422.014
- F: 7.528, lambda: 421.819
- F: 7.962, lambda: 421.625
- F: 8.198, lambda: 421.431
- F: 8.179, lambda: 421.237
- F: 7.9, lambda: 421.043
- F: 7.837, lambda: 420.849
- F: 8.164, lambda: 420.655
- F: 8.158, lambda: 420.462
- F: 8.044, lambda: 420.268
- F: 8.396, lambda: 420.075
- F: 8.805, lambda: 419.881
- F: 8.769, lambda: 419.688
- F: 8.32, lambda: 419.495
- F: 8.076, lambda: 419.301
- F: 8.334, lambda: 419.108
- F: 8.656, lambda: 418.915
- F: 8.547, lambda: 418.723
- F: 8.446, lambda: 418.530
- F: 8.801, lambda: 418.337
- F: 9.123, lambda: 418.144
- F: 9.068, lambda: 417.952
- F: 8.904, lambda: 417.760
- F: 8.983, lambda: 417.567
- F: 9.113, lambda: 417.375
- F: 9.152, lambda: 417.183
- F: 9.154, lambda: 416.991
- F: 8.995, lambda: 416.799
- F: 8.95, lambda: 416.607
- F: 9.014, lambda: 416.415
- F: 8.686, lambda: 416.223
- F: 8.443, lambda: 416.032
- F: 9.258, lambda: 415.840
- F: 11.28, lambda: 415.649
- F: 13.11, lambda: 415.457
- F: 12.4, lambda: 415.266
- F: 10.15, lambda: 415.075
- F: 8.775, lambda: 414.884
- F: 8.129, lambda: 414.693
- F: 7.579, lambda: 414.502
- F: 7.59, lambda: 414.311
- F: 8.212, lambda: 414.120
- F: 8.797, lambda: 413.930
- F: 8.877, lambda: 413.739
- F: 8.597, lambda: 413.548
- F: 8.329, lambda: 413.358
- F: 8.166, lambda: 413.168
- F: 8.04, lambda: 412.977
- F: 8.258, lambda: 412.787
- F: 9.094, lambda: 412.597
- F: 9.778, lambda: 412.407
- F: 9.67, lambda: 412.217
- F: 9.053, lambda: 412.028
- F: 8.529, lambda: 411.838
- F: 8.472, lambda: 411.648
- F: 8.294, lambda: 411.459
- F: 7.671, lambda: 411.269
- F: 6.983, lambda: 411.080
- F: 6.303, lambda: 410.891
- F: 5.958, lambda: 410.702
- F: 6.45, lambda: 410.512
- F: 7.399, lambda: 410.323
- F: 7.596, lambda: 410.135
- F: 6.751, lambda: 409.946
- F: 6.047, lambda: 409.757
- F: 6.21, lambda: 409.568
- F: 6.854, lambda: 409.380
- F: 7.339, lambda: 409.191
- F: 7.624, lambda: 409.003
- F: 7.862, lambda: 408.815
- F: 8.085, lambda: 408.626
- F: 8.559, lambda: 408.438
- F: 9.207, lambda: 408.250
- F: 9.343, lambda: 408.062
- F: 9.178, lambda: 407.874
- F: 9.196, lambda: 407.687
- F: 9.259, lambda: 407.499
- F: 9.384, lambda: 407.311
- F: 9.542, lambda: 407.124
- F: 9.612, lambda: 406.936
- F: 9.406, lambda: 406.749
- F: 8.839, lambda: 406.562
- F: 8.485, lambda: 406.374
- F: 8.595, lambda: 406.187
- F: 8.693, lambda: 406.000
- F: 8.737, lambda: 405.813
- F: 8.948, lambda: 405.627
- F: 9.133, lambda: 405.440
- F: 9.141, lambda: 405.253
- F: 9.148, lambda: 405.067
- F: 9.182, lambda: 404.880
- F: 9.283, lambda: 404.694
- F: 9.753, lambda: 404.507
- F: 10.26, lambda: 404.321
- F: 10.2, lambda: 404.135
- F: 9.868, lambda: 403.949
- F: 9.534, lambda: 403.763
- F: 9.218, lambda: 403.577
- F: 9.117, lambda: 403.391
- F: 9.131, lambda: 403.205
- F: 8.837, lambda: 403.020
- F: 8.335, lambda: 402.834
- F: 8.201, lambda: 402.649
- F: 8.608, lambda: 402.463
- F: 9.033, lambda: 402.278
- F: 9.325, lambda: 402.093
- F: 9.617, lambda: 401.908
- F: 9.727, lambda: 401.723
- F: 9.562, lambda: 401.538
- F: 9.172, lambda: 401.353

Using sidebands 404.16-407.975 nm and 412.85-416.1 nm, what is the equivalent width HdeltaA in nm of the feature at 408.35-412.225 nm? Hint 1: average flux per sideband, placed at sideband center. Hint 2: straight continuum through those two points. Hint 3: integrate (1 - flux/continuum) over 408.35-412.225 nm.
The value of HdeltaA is 0.73 nm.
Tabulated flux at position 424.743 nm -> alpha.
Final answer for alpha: 8.263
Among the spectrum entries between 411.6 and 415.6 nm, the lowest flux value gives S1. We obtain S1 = 7.579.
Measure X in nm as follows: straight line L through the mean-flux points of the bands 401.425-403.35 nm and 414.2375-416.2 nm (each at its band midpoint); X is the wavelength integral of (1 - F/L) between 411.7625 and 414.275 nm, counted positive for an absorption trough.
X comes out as 0.23 nm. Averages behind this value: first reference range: 9.04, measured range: 8.7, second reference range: 9.66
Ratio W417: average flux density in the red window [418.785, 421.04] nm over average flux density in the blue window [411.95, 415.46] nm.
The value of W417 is 0.93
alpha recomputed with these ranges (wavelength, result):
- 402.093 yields 9.325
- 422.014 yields 7.496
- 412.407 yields 9.778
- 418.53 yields 8.446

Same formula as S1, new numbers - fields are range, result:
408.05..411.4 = 5.958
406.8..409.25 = 7.339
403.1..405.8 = 8.948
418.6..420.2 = 8.076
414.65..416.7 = 8.129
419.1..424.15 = 6.82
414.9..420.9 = 7.837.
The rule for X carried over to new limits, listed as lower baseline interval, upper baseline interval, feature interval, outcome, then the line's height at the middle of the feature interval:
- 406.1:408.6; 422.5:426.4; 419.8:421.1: 0.06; 8.61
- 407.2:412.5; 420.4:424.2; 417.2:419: -0.18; 8.07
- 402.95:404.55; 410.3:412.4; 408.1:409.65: 0.11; 8.37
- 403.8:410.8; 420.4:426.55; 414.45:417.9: -0.45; 8.38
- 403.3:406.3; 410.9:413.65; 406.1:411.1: 0.48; 8.85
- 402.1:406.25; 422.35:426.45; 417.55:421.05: 0.05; 8.61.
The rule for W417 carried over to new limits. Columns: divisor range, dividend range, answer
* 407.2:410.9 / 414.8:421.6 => 1.15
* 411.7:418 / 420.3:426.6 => 0.91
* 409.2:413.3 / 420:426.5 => 1.07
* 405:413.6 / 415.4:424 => 1.04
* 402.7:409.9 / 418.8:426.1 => 0.94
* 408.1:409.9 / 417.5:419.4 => 1.15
